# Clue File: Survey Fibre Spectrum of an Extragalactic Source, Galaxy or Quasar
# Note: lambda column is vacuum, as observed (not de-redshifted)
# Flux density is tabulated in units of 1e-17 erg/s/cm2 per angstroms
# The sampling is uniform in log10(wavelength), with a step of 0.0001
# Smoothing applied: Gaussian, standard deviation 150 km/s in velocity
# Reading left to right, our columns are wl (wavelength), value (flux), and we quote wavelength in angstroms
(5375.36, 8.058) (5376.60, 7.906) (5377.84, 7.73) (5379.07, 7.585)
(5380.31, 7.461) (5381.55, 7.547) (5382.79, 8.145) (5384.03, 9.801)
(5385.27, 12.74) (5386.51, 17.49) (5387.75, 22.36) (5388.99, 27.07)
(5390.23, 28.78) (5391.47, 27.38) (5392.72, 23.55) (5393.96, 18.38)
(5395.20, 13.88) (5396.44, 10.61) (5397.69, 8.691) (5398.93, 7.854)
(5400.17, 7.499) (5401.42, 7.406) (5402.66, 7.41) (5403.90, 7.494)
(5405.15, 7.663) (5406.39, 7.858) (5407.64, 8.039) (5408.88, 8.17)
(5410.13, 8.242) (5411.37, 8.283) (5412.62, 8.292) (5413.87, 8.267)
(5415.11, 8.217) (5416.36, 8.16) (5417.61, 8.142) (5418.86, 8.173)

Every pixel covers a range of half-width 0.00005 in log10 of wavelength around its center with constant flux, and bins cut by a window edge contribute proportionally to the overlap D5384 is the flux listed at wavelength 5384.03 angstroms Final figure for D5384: 9.801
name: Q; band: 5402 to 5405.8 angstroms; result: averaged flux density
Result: 7.54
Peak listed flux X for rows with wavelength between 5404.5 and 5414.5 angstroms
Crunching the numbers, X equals 8.292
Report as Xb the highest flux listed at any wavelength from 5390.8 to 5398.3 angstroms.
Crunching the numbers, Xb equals 27.38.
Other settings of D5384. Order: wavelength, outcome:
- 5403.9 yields 7.494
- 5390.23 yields 28.78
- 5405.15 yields 7.663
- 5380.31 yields 7.461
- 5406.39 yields 7.858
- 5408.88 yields 8.17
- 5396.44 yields 10.61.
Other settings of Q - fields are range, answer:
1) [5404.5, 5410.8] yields 8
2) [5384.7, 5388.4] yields 17.7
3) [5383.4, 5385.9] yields 11.3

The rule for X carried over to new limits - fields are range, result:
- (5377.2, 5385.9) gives 12.74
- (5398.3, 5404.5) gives 7.854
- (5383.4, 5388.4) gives 22.36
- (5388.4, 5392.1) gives 28.78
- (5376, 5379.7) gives 7.906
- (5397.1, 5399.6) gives 8.691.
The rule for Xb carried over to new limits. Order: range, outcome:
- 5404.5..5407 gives 7.858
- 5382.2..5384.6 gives 9.801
